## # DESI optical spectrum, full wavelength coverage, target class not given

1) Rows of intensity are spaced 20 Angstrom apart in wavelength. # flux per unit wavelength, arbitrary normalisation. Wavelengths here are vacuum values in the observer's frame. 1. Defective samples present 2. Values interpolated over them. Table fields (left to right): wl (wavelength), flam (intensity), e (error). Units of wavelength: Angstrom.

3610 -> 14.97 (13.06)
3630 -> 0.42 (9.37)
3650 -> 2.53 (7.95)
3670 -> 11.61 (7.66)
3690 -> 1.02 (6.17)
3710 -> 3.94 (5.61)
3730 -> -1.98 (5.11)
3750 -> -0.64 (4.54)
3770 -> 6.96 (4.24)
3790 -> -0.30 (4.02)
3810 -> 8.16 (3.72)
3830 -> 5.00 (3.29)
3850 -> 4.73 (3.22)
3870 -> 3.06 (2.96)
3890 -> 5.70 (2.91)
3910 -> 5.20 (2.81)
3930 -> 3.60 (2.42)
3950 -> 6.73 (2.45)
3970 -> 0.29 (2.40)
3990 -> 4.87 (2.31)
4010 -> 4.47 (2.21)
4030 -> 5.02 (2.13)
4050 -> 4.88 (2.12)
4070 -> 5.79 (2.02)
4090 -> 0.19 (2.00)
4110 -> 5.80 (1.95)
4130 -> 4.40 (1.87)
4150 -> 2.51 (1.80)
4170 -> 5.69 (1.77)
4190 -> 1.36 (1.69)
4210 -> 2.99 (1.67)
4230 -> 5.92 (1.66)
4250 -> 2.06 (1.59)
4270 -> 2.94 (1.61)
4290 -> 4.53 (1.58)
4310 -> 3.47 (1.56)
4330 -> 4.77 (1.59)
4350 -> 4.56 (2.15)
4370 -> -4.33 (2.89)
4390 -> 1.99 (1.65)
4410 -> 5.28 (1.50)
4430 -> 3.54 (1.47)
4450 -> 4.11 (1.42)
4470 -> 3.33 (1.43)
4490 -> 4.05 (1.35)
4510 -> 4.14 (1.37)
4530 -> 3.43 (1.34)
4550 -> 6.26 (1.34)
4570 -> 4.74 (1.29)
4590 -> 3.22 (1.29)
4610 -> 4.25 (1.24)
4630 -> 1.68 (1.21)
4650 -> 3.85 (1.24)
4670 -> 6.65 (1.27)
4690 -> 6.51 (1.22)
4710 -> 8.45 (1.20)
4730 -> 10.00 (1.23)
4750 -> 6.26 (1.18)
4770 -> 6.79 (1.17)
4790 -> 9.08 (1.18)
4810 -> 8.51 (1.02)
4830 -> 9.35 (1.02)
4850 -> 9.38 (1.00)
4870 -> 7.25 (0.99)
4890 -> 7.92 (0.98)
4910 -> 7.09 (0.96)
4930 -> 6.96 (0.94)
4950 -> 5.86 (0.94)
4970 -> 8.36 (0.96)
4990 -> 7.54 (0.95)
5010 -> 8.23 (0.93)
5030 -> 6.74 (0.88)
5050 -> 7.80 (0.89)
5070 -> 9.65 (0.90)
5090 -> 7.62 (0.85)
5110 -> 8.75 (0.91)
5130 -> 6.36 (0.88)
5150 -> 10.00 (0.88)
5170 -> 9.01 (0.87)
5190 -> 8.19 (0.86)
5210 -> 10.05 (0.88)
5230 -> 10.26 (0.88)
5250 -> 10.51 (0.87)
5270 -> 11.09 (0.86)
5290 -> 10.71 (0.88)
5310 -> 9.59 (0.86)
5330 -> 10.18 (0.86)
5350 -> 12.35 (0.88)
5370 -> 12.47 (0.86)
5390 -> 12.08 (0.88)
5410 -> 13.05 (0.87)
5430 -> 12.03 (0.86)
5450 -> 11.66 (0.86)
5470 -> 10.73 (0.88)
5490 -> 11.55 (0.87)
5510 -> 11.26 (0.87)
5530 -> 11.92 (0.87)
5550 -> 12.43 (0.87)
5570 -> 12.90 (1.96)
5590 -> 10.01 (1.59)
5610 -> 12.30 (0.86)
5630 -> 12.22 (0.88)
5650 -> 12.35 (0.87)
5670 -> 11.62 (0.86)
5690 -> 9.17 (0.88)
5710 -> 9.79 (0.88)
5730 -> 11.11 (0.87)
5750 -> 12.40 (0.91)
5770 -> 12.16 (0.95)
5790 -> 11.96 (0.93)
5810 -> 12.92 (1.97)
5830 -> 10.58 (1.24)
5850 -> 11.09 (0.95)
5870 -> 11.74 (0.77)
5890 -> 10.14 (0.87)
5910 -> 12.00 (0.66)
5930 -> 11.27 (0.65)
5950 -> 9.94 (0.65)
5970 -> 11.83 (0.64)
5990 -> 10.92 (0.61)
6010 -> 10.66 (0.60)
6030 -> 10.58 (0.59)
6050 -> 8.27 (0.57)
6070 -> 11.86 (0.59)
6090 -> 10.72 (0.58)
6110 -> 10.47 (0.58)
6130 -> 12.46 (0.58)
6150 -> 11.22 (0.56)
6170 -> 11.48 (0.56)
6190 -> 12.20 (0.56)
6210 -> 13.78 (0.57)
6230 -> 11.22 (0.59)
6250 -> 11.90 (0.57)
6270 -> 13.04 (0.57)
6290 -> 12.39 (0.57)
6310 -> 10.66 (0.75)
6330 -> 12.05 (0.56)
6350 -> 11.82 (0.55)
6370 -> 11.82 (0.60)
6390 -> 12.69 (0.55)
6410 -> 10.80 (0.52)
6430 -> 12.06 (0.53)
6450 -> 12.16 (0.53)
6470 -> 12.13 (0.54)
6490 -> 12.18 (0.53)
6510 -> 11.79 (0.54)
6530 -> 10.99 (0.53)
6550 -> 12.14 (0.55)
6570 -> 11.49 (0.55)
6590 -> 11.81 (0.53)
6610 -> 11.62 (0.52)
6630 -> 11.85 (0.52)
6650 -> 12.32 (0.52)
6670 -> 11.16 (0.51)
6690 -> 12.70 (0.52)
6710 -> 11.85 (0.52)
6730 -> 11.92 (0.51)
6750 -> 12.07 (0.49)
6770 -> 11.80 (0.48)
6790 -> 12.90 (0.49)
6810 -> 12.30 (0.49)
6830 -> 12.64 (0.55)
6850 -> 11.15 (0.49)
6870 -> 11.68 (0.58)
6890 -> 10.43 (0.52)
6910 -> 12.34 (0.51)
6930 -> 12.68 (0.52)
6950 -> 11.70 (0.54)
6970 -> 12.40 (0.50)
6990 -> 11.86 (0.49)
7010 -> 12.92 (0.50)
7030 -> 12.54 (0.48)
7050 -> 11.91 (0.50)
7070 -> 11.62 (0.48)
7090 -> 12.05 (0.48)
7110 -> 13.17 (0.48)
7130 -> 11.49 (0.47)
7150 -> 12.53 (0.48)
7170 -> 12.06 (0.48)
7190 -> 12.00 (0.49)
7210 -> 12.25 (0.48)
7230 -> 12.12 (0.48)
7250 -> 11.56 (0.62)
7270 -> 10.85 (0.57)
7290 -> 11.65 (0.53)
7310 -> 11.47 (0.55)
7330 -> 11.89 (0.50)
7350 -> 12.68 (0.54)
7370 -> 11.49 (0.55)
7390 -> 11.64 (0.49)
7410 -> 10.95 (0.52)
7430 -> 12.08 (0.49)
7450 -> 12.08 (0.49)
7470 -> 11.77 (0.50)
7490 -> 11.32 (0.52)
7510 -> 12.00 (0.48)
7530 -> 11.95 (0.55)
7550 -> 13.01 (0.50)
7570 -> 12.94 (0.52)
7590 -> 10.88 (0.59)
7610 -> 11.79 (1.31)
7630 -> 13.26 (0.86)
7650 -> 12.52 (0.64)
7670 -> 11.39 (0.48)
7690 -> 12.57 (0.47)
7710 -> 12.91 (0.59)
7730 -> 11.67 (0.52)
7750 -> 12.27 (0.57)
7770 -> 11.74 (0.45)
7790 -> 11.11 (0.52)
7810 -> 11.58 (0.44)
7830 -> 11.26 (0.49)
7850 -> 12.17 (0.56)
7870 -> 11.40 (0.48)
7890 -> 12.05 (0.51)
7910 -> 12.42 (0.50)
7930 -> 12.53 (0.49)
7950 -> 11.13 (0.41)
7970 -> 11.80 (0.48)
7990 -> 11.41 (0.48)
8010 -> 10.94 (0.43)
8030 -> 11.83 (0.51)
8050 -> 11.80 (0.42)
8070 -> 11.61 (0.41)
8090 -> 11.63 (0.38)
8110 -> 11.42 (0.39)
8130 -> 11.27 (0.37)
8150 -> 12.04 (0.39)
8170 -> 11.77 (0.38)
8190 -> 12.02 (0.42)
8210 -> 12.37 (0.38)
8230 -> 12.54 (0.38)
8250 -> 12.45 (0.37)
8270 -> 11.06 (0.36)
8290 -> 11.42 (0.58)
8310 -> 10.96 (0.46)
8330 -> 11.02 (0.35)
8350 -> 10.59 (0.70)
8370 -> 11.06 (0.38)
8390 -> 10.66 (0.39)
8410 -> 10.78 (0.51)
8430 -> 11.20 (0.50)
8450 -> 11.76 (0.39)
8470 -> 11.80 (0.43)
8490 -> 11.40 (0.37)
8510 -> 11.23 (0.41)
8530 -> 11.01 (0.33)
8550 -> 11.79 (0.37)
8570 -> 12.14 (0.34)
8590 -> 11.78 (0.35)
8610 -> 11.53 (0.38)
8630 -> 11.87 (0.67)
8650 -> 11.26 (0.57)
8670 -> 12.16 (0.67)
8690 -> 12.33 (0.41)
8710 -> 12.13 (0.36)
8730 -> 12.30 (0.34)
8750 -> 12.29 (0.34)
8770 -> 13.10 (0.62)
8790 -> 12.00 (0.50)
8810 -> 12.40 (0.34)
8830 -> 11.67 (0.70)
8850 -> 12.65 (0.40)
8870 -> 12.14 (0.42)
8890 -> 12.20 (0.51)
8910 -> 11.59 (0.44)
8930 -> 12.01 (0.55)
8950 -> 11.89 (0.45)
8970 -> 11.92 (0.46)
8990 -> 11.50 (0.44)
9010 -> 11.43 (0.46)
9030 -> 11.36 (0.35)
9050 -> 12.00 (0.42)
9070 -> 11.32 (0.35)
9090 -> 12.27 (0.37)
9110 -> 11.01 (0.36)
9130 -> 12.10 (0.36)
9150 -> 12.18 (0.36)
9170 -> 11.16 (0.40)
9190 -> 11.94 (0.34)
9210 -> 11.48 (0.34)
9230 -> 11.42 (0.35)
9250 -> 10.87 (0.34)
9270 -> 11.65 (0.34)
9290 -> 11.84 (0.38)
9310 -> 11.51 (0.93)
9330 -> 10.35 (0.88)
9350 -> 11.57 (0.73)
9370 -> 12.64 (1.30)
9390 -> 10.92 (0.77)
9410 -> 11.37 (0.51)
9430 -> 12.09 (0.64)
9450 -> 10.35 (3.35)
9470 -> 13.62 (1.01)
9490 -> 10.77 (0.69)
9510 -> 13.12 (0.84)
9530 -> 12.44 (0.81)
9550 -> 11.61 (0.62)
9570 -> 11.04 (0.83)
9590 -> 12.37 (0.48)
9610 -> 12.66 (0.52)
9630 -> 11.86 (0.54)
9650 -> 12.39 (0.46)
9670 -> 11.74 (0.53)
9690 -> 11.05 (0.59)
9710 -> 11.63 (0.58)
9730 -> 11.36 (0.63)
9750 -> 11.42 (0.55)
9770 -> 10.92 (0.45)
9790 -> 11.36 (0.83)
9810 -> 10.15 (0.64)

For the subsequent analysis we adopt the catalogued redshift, 0.169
